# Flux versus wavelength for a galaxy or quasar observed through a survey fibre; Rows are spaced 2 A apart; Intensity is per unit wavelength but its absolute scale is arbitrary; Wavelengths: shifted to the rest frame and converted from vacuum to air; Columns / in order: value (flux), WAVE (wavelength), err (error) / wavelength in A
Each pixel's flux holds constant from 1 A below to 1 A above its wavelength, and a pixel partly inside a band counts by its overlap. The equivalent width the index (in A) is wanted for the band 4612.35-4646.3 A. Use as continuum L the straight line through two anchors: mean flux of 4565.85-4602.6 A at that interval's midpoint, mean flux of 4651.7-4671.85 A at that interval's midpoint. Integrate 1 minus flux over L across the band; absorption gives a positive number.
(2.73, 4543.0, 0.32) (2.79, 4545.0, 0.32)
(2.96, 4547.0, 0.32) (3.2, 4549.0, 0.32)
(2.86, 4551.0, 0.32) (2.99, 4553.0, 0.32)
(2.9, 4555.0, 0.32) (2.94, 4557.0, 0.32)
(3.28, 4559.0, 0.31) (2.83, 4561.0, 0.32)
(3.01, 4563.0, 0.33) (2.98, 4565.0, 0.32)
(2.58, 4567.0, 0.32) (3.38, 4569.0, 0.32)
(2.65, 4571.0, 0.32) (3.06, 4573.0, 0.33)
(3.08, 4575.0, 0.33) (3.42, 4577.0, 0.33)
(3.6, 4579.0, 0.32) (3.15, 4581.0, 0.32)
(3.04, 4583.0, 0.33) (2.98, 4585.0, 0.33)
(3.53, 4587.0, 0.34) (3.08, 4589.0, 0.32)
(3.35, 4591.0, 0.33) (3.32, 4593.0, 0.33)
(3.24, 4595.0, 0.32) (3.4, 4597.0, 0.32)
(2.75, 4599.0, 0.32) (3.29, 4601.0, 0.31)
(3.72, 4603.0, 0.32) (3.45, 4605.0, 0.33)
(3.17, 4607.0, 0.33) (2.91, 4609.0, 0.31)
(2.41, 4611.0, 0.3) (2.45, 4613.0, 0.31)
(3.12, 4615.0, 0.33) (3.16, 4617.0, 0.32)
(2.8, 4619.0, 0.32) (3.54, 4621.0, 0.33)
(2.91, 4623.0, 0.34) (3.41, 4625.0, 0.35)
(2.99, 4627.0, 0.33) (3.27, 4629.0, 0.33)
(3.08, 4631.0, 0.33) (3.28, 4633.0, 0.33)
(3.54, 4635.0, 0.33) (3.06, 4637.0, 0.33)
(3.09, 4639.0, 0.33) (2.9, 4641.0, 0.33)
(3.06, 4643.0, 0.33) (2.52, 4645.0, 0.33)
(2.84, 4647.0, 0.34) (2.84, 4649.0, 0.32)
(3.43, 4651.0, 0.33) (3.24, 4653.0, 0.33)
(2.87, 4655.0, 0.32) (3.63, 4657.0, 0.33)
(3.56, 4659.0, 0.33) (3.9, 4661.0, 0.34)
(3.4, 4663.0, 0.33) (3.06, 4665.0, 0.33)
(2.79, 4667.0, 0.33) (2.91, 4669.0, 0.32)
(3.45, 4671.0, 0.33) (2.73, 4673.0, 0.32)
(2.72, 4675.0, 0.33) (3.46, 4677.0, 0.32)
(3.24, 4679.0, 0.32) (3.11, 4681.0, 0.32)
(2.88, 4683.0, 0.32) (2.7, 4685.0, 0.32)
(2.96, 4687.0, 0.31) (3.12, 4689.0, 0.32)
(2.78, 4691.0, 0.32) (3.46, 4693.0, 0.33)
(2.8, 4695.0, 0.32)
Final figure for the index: 1.7 A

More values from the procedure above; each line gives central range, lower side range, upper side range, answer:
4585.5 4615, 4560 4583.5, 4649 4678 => -0.3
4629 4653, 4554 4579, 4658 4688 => 0.2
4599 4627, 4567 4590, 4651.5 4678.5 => 0.8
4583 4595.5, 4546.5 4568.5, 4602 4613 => -0.8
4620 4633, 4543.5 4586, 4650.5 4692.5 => -0.5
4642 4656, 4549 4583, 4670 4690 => 0.3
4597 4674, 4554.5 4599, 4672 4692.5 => -2.0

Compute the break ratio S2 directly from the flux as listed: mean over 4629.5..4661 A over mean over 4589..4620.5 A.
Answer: 1.02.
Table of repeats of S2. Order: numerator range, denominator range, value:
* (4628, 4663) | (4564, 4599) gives 1.01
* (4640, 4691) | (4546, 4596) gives 1.00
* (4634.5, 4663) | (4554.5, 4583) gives 1.04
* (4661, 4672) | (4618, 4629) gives 1.02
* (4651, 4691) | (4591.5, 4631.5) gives 1.01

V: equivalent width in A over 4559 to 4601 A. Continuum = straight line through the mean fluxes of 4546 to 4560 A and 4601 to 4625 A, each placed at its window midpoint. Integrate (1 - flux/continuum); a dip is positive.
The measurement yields -1.1 A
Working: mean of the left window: 3.02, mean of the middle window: 3.13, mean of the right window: 3.08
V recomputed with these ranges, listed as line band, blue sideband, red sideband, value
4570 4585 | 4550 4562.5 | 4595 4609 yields -0.1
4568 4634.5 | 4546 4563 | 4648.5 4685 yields -1.9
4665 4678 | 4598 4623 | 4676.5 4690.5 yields 0.1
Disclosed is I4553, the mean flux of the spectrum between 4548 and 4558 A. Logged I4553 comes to 2.98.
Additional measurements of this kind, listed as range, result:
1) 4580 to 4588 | 3.17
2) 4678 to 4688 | 2.98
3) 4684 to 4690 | 2.93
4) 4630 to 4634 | 3.18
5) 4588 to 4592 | 3.21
